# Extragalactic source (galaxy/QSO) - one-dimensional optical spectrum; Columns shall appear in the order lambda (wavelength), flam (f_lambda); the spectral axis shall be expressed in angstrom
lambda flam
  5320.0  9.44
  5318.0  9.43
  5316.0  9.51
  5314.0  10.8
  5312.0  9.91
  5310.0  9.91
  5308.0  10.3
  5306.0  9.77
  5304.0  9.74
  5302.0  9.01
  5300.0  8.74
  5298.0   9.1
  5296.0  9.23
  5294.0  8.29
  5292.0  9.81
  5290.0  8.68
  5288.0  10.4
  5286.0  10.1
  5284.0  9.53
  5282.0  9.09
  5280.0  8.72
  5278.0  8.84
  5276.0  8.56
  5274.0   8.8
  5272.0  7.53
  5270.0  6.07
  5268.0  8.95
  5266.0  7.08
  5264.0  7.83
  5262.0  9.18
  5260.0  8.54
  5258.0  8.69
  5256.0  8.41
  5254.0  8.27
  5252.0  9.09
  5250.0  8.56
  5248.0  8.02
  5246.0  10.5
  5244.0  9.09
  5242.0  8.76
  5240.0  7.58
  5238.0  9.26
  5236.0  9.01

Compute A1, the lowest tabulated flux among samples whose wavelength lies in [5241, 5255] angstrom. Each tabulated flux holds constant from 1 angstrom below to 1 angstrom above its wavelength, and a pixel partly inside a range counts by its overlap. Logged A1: 8.02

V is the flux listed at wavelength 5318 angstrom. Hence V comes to 9.43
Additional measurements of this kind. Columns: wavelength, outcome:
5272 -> 7.53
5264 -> 7.83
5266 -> 7.08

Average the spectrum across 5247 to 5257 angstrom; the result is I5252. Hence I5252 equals 8.47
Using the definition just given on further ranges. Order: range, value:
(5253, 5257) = 8.34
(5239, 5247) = 8.98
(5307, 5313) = 10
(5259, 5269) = 8.32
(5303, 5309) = 9.94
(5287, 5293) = 9.63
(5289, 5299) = 9.02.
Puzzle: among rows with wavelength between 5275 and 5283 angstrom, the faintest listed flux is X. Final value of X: 8.56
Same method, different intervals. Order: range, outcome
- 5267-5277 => 6.07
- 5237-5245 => 7.58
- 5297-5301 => 8.74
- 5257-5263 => 8.54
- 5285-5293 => 8.68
